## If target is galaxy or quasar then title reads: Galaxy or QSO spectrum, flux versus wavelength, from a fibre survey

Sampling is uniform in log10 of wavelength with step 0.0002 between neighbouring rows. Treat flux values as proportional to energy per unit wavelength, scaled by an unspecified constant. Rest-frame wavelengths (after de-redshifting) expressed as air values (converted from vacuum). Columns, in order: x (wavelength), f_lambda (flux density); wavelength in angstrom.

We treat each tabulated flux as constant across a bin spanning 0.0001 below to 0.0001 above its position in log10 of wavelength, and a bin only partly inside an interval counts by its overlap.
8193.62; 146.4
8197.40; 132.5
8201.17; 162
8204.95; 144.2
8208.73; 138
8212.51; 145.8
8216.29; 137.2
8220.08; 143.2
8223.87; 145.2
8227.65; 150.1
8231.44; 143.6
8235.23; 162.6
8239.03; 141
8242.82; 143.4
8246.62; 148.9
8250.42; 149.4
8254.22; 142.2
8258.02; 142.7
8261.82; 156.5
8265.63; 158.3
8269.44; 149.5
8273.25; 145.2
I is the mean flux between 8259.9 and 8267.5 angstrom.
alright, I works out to 157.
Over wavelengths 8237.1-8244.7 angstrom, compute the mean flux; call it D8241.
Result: 142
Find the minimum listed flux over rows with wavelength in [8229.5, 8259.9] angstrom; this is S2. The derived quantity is 141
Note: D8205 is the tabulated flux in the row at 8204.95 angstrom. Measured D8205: 144.2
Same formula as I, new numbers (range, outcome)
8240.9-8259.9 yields 145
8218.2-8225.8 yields 144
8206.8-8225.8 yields 142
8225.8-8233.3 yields 147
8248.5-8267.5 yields 150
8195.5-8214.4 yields 144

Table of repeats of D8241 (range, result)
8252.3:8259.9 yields 143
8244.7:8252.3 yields 149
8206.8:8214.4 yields 142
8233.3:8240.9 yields 152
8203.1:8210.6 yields 141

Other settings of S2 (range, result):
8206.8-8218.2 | 137.2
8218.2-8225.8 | 143.2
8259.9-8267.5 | 156.5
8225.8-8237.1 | 143.6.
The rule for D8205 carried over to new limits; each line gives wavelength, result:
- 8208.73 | 138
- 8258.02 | 142.7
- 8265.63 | 158.3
